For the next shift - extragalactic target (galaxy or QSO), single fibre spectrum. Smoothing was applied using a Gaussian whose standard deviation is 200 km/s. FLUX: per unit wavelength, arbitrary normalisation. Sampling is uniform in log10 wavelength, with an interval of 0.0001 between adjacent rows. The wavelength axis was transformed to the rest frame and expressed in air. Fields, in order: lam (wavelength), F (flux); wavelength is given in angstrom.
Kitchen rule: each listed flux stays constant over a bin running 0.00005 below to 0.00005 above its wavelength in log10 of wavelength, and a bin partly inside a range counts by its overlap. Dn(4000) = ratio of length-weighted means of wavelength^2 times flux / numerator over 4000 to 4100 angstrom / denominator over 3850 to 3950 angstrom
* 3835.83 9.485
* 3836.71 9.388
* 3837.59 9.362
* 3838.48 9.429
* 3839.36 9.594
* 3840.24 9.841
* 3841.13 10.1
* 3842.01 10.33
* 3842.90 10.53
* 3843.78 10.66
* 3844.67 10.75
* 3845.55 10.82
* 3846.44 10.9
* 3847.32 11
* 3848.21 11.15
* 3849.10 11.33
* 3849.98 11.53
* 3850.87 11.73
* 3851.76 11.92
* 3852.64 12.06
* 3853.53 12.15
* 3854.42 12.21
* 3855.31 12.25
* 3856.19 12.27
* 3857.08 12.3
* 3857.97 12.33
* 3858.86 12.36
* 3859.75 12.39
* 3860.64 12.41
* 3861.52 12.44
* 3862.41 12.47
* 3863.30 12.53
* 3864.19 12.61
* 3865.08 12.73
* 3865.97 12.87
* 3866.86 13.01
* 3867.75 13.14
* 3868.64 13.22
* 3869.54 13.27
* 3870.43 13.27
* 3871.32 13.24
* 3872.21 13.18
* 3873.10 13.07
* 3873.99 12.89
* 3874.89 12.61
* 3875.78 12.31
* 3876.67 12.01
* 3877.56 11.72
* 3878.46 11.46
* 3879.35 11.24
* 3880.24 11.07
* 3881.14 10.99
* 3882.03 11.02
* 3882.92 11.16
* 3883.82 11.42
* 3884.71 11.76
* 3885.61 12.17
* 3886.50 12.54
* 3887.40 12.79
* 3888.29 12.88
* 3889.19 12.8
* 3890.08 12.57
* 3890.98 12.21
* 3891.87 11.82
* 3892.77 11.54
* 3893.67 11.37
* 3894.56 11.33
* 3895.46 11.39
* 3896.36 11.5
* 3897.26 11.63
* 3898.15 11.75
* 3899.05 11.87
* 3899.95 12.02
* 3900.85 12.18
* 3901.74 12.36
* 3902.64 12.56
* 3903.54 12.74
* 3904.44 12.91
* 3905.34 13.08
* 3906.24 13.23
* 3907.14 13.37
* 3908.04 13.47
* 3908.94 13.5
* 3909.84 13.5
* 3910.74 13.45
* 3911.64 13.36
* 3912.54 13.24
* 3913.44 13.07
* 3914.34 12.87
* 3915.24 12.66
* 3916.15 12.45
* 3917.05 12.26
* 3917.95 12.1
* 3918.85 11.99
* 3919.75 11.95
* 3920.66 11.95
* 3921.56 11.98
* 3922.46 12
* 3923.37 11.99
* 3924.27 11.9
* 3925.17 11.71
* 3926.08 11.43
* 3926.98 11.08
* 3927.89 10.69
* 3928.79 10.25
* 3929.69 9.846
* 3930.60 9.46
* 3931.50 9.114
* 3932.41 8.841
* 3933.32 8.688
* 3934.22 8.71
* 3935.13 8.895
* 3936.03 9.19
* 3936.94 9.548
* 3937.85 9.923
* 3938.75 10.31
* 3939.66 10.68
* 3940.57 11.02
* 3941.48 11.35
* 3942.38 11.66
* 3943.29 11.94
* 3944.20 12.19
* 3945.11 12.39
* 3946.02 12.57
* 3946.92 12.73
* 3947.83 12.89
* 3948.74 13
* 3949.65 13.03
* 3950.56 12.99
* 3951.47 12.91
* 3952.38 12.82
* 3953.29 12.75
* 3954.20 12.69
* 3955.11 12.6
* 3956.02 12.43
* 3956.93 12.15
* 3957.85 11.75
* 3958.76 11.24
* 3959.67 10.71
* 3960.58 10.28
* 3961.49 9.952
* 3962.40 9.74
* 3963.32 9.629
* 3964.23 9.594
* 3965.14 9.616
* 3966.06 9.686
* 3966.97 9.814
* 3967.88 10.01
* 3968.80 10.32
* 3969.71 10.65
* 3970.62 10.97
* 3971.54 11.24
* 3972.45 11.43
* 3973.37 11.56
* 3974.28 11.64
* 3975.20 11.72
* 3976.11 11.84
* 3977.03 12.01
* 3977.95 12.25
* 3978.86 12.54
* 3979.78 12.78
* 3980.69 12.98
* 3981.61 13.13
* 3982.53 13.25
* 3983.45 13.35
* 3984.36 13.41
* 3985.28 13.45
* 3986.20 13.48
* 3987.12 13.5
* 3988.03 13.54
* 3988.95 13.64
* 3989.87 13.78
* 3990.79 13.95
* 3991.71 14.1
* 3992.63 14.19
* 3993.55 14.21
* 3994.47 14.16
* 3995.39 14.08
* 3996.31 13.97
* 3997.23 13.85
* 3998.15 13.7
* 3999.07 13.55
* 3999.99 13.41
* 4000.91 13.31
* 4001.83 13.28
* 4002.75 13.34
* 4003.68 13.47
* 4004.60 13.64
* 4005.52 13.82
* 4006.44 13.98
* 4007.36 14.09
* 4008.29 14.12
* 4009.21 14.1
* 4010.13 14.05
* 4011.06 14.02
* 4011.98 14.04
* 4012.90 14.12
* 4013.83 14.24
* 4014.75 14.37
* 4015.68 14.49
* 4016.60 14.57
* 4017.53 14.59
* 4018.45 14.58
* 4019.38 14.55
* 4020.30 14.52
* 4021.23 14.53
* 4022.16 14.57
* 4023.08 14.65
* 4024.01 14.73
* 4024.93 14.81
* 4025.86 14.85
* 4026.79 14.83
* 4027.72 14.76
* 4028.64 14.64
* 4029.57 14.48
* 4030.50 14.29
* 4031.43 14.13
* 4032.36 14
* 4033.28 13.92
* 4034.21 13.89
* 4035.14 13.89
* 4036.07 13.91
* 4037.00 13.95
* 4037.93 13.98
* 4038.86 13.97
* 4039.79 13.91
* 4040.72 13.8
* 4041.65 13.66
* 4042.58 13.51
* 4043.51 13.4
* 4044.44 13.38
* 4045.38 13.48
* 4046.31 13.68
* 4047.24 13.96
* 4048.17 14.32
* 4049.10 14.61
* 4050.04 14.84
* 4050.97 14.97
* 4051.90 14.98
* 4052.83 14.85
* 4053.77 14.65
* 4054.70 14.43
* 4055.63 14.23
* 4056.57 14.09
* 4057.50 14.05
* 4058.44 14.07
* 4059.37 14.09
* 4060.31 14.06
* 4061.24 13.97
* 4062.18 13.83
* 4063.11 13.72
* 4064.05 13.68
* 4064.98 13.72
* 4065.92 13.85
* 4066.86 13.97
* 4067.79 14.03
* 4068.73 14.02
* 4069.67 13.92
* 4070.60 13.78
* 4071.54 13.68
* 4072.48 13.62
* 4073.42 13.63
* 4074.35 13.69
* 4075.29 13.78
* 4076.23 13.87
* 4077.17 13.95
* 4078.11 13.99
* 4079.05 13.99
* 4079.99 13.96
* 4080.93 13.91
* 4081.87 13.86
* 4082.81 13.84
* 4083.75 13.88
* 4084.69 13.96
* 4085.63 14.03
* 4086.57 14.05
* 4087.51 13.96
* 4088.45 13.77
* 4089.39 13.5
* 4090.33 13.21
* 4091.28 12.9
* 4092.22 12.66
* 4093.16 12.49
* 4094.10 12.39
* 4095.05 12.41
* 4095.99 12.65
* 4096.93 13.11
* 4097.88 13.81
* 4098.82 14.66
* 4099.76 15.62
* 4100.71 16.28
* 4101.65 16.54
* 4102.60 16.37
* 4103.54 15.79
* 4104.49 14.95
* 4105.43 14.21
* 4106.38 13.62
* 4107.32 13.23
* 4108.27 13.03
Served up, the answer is 1.26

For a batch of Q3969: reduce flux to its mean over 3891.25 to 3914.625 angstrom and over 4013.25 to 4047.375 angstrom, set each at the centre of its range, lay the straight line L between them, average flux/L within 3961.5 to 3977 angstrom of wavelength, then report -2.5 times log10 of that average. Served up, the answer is 0.253 mag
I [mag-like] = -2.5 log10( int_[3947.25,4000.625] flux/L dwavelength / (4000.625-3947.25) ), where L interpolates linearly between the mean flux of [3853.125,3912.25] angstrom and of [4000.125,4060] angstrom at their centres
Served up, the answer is 0.10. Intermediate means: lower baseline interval 12.4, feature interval 12.3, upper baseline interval 14.2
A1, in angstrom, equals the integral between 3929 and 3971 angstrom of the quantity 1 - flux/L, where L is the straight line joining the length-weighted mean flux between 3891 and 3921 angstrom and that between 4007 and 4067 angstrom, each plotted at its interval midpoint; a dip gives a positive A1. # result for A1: 6.7 angstrom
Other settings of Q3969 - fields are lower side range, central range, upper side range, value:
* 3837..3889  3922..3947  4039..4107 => 0.18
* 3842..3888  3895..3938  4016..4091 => 0.08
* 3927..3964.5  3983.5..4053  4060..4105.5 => -0.12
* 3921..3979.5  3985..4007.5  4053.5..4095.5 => -0.14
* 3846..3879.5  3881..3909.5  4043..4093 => 0.03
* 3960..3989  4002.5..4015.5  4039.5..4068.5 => -0.11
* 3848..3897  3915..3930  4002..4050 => 0.10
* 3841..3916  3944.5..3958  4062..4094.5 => 0.01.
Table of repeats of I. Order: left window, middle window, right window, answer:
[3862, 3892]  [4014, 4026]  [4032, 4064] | -0.06 mag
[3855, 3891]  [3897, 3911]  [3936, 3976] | -0.07 mag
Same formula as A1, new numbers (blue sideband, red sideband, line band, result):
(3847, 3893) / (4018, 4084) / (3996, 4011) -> -0.1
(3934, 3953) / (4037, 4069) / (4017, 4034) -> -1.4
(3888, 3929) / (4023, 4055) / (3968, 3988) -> 1.6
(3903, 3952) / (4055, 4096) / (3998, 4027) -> -2.9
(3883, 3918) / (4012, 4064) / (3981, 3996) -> -0.1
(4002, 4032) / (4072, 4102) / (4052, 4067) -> -0.1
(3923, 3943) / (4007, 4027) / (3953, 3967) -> 0.8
